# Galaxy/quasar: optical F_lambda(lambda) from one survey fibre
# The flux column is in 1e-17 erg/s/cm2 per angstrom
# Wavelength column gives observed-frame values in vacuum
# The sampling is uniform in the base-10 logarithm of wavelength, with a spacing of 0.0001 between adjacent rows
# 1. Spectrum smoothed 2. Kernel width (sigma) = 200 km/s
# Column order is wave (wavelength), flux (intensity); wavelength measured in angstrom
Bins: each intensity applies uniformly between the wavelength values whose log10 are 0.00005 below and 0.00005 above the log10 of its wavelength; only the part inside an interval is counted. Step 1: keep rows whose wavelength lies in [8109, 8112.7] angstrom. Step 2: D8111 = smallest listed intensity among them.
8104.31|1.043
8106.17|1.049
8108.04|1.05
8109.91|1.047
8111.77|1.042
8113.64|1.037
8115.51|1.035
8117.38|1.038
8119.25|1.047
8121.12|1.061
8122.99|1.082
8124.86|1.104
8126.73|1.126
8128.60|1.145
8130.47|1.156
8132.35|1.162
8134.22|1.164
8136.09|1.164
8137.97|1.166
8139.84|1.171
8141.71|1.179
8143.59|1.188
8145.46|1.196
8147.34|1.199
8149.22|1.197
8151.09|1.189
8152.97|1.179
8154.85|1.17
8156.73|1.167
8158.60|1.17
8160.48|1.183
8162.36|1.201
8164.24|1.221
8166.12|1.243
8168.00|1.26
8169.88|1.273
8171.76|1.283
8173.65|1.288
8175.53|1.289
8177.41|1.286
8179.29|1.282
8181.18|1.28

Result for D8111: 1.042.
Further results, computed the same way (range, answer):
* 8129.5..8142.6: 1.156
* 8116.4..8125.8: 1.038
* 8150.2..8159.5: 1.167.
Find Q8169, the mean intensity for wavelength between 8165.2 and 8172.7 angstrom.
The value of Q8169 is 1.27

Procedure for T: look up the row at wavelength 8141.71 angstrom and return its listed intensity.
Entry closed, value 1.179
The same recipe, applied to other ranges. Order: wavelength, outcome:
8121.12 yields 1.061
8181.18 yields 1.28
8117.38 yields 1.038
